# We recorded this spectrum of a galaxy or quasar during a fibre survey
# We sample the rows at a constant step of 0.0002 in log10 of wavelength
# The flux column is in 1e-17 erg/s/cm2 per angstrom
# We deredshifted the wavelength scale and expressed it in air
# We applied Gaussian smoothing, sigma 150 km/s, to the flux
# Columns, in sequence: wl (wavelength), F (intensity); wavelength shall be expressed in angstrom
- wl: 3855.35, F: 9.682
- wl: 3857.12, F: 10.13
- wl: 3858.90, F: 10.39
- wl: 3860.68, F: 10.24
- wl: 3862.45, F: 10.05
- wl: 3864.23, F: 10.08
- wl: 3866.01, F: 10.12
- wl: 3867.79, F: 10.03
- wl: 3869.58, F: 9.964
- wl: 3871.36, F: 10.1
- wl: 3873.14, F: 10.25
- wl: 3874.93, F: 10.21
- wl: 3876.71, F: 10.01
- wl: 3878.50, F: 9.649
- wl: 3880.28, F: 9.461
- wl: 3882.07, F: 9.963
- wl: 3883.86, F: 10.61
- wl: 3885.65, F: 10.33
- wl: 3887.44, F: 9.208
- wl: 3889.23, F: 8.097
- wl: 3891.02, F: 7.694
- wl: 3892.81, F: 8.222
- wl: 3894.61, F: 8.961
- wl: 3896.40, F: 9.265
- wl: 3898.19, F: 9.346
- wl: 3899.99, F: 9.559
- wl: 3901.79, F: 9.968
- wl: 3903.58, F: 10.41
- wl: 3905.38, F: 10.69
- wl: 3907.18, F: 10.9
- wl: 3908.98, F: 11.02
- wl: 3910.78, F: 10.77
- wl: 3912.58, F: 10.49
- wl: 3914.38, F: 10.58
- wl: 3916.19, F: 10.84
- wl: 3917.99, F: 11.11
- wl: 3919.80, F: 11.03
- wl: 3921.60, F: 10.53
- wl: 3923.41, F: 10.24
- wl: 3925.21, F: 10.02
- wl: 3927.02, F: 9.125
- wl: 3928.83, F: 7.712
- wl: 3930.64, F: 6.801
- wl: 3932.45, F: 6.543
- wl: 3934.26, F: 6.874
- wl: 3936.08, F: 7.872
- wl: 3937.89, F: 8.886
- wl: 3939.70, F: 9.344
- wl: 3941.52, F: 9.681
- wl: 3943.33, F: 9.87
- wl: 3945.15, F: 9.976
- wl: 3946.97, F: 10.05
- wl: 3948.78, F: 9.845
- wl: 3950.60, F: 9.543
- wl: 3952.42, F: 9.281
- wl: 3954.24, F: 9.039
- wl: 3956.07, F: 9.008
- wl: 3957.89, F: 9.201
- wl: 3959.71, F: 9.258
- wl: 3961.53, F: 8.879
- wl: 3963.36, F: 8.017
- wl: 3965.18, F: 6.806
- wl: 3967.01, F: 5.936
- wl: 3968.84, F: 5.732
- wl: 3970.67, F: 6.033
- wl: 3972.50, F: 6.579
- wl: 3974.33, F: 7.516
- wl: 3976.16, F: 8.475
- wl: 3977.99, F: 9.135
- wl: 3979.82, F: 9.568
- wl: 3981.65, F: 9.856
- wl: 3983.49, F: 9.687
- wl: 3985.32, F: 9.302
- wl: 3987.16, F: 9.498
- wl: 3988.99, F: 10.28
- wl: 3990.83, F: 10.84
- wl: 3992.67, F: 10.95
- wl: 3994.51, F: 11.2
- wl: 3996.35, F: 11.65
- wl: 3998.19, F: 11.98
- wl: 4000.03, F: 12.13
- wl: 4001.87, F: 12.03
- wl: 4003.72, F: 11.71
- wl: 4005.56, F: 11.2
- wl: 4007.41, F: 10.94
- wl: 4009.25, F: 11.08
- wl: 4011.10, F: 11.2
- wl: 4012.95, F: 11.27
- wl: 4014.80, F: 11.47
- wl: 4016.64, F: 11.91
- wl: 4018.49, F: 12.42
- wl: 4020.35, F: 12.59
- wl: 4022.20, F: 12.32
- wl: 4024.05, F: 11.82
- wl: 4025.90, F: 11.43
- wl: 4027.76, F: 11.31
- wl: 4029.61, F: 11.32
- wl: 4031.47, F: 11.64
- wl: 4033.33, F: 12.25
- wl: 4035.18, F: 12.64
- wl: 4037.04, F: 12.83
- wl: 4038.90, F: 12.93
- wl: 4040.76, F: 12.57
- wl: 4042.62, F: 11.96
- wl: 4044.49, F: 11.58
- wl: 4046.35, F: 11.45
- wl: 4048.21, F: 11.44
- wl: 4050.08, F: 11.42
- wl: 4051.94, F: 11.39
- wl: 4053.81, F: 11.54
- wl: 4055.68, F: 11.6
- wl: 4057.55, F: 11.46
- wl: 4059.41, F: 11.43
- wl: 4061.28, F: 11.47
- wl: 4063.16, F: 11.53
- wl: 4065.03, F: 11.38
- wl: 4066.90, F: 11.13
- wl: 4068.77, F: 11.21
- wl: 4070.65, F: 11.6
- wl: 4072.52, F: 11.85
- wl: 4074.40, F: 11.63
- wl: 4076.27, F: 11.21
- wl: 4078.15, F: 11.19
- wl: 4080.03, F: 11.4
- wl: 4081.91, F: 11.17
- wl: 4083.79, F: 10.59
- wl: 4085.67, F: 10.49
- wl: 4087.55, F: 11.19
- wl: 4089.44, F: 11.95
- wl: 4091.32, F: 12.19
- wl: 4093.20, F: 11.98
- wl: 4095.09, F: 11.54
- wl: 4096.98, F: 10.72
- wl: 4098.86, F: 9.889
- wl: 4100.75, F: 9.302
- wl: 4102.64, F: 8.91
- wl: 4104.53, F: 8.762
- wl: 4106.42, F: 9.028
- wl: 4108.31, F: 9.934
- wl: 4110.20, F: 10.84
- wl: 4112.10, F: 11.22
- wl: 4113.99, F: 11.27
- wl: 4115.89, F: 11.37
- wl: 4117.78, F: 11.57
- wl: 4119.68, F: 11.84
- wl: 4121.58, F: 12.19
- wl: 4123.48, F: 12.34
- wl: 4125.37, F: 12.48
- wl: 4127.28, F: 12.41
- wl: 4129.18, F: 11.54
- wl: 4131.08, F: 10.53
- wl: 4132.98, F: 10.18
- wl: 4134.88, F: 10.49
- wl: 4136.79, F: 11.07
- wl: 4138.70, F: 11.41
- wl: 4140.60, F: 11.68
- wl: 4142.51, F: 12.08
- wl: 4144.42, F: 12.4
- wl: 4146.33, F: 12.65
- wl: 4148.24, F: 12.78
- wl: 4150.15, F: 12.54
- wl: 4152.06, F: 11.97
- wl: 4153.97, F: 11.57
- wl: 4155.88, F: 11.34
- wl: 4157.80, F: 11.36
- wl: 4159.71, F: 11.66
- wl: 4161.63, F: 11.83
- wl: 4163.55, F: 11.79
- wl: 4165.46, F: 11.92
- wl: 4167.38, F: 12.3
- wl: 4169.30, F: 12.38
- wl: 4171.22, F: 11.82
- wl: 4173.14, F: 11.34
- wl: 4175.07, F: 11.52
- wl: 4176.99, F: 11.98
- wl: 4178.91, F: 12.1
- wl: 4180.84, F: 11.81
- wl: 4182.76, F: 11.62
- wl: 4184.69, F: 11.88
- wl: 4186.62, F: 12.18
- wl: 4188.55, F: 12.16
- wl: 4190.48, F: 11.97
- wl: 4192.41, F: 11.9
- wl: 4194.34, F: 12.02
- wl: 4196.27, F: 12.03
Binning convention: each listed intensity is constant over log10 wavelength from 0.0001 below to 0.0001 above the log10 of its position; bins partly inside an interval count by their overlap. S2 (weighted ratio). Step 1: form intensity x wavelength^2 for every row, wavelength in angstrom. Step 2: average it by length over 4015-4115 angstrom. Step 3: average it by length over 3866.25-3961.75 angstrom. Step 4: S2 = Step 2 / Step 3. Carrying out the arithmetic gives 1.28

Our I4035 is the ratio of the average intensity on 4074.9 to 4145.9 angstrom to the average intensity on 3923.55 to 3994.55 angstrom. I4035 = 1.3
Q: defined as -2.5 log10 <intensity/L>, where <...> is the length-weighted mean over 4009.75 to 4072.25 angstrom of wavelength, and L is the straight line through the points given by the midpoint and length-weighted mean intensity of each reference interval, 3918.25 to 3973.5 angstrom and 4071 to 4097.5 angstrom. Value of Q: -0.12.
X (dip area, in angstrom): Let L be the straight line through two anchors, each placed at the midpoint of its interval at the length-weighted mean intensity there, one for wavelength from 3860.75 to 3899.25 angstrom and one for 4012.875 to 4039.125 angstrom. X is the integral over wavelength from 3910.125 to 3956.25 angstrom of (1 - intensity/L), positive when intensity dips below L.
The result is 4.6 angstrom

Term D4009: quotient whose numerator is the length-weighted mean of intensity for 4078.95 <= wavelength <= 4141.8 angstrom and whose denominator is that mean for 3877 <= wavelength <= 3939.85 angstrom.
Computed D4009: 1.16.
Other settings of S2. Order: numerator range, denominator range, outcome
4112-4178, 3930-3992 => 1.49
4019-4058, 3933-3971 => 1.45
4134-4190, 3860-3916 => 1.37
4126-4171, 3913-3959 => 1.40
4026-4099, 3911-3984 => 1.38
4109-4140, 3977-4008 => 1.14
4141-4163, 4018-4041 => 1.05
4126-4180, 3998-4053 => 1.06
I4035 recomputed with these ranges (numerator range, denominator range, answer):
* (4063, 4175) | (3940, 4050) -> 1.09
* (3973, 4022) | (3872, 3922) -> 1.08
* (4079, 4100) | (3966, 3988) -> 1.38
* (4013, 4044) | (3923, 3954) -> 1.35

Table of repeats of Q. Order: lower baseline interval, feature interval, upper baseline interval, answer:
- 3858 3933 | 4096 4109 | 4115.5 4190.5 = 0.198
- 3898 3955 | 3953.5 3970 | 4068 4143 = 0.240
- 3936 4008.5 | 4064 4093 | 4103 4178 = -0.061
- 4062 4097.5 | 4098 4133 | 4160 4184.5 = 0.070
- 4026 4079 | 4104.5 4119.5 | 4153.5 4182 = 0.102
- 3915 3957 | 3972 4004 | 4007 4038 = 0.070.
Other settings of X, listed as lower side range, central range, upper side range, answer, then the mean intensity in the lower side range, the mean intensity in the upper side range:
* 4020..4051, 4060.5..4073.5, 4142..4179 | 0.55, 12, 12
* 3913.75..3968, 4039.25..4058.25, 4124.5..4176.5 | -2.28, 9.05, 11.7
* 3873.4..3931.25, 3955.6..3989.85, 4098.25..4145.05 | 6.18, 9.8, 11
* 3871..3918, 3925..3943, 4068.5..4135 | 3.28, 9.89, 11.1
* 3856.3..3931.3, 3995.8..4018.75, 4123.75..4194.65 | -1.92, 9.87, 11.8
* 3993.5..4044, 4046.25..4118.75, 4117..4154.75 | 4.67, 11.8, 11.8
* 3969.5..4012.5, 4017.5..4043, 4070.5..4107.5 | -4.31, 10.1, 10.8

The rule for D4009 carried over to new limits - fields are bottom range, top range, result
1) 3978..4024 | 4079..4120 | 0.97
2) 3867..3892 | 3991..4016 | 1.18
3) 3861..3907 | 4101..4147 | 1.15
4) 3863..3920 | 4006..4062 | 1.18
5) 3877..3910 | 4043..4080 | 1.19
